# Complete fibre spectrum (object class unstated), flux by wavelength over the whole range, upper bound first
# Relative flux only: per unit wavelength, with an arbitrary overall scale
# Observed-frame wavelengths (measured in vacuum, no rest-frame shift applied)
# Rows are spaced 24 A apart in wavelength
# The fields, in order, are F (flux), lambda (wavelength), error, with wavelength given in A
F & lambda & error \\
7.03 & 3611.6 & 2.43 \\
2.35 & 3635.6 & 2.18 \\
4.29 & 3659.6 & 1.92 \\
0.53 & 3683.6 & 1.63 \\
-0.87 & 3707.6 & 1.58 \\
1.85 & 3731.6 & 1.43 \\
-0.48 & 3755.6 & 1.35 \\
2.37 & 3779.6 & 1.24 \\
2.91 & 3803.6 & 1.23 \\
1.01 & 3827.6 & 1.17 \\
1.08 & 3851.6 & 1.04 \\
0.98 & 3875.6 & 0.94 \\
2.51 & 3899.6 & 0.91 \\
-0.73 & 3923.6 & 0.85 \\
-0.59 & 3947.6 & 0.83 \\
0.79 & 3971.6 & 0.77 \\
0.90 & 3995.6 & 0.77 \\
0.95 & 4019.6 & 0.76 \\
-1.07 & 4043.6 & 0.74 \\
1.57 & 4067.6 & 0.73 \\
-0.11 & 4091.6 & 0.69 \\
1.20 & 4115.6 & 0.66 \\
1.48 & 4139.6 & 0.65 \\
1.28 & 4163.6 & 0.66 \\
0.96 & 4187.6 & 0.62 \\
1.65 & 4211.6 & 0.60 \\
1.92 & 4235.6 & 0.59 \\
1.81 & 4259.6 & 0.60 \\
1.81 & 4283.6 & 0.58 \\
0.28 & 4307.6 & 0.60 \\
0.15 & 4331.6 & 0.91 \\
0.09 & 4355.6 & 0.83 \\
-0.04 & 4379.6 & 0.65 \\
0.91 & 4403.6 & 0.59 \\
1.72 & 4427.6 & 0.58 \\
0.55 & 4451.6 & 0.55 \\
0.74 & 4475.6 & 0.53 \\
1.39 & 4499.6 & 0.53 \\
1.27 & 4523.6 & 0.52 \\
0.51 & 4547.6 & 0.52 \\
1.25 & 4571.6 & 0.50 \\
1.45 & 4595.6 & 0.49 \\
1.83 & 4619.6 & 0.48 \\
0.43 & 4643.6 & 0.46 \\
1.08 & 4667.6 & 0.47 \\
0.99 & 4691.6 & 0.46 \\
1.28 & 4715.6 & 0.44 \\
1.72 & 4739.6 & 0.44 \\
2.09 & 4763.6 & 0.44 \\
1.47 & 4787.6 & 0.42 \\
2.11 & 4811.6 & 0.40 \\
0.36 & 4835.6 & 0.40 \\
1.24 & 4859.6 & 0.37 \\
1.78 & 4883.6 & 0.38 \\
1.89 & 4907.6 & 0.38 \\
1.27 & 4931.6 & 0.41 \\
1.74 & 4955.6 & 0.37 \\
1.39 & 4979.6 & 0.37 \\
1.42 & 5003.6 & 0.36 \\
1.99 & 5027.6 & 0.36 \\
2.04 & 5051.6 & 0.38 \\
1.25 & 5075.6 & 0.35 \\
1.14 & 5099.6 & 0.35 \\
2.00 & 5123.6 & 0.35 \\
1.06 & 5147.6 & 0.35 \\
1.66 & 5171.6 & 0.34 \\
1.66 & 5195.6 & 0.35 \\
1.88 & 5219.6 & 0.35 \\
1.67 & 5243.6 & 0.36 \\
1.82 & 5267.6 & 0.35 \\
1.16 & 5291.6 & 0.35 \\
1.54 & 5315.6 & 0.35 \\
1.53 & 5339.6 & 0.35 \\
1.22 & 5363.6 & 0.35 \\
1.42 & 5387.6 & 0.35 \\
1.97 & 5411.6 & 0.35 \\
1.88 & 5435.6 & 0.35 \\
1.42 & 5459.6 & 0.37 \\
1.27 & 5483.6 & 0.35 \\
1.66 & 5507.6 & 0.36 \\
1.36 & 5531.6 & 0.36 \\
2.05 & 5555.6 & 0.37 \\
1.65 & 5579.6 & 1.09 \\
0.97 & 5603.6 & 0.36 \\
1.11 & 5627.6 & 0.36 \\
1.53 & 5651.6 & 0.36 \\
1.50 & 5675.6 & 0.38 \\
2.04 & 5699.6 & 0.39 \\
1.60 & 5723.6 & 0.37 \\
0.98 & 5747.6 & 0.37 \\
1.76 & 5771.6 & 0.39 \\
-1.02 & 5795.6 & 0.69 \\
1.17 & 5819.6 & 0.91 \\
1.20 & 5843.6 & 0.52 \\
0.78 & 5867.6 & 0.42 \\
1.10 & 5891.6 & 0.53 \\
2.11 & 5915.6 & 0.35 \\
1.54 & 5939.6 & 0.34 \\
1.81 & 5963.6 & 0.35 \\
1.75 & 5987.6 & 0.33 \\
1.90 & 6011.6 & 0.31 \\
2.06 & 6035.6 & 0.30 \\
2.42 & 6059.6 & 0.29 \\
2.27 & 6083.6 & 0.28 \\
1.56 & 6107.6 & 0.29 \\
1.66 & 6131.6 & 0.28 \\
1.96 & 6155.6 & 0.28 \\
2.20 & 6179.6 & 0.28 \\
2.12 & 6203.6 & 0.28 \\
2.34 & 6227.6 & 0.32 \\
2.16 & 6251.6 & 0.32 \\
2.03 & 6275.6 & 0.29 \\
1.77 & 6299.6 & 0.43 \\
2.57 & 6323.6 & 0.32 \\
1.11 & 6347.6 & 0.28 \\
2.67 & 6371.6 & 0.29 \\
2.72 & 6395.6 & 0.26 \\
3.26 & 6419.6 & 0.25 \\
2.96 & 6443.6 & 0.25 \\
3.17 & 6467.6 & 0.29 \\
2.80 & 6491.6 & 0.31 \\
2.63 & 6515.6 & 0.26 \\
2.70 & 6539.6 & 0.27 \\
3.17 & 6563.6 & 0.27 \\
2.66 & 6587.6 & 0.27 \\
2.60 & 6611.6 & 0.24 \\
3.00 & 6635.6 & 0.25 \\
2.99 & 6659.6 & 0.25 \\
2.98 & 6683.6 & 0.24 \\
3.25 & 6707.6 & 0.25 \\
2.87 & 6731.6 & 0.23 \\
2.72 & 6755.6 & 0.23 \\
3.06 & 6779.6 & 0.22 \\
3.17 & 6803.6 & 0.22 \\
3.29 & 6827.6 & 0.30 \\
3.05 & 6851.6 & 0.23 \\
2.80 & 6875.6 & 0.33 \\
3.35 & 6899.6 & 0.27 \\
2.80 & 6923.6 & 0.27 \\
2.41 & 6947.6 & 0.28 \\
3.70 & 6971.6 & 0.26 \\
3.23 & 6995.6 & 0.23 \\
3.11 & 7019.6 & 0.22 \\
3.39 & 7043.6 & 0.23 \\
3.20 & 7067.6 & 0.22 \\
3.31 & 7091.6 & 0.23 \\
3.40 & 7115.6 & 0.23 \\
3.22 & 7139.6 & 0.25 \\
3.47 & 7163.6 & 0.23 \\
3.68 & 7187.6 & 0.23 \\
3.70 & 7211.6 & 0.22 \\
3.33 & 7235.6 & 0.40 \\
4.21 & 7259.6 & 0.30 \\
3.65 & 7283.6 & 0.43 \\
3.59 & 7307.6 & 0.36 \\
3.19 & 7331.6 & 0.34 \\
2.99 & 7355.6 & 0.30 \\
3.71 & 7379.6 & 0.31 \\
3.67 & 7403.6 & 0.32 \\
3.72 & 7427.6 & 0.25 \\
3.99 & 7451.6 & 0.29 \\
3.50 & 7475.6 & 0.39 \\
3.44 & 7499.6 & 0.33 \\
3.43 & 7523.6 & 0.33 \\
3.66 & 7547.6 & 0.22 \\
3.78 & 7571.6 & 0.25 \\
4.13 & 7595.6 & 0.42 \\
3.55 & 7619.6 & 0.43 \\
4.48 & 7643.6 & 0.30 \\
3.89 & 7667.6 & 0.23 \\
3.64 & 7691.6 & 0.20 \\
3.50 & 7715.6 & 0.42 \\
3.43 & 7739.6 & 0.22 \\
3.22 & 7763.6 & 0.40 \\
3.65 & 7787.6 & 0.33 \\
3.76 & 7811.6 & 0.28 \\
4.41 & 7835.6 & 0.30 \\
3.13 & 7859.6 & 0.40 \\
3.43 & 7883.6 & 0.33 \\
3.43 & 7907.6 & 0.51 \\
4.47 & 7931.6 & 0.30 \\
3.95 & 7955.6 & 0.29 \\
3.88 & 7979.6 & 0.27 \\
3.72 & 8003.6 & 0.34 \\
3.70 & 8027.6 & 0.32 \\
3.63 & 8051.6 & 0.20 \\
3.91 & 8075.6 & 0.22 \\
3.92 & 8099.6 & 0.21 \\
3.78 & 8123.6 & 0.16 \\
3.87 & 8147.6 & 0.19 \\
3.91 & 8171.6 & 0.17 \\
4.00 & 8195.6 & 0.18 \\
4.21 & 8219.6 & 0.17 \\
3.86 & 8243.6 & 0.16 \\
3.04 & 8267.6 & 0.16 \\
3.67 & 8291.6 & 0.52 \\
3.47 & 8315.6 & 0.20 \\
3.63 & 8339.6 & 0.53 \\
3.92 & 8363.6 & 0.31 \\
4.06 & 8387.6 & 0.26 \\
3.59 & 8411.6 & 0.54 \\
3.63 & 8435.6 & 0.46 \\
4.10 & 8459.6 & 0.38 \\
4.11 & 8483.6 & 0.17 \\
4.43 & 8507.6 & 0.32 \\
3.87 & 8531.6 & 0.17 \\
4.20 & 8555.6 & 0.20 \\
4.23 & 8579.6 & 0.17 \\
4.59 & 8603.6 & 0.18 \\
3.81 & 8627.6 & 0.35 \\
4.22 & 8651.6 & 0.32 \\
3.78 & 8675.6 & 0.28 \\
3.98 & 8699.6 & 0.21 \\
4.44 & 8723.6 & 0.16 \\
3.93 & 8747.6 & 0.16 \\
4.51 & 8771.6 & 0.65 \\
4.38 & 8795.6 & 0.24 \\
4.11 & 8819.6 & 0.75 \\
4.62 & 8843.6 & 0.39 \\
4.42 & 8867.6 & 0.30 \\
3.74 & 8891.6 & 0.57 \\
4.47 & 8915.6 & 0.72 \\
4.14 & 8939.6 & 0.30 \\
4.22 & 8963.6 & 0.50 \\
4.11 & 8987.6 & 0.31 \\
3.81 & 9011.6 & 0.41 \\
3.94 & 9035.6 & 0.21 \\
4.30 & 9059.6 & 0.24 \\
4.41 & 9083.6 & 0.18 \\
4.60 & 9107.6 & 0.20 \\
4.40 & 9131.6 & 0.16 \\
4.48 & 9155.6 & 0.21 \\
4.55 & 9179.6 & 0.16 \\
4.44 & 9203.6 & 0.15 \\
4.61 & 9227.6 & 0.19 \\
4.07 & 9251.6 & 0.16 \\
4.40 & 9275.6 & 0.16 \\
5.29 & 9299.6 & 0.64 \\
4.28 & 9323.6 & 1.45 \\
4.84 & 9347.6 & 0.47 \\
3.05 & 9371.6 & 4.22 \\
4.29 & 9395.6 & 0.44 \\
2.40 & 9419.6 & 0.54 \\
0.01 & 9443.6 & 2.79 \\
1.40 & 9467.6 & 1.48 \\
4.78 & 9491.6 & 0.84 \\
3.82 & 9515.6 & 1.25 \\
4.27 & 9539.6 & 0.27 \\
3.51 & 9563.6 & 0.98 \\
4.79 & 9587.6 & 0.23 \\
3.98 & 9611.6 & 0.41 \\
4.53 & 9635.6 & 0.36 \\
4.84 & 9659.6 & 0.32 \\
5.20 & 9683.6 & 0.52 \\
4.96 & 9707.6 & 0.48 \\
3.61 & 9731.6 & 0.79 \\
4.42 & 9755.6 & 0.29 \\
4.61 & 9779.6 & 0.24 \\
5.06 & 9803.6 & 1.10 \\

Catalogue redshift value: 0.599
